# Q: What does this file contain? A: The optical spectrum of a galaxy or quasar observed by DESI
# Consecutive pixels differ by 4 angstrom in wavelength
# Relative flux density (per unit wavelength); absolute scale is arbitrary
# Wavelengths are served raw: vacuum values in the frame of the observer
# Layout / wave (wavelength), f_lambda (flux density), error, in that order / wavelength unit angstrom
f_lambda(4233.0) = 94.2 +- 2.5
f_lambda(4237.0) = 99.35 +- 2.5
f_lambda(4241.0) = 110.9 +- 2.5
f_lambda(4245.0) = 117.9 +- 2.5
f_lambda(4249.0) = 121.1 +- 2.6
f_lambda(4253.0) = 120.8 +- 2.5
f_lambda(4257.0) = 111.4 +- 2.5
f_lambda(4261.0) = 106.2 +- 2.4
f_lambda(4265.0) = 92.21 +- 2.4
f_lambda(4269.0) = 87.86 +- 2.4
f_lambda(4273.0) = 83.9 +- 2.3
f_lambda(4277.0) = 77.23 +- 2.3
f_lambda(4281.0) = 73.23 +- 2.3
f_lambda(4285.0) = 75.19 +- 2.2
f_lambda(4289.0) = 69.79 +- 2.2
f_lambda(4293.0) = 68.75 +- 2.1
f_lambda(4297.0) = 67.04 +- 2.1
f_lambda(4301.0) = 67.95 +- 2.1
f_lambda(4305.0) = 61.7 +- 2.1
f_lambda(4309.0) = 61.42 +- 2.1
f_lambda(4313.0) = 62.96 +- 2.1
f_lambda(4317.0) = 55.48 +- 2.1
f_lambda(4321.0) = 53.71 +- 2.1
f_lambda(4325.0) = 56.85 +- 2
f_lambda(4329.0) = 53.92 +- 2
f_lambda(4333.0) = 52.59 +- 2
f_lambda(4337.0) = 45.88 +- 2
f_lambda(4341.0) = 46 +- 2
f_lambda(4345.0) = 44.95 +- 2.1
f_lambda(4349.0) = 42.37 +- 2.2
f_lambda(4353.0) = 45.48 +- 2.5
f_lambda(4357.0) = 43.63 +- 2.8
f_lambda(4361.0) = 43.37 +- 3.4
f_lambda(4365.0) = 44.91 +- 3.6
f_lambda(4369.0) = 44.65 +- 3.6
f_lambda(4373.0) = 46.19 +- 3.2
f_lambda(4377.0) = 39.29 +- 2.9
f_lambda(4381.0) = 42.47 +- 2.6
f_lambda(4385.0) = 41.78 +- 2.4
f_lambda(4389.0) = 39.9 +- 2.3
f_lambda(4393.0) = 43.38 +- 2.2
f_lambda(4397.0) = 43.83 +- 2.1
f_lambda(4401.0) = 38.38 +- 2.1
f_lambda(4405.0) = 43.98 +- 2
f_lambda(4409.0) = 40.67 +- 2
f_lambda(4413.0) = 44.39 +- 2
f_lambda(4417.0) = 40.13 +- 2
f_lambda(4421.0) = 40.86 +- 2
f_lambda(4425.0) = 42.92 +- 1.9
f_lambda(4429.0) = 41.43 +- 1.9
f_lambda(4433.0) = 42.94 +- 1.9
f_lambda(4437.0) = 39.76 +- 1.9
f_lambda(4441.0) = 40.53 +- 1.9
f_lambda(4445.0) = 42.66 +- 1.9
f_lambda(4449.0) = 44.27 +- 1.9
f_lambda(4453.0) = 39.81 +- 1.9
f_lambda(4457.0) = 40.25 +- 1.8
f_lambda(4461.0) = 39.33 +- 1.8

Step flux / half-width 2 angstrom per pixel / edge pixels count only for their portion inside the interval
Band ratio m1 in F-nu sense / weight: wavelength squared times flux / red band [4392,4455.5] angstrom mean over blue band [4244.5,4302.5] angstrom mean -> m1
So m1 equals 0.51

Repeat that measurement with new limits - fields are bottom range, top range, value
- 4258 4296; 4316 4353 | 0.62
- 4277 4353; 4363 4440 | 0.74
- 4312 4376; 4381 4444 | 0.89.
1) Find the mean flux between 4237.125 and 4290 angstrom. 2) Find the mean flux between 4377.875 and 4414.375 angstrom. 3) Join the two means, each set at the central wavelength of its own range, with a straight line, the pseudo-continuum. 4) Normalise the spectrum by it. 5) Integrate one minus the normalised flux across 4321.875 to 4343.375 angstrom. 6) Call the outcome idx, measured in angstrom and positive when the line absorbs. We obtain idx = 5.4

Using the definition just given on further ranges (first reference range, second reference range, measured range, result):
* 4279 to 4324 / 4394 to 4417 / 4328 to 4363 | 5.8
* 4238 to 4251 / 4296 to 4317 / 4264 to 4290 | 2.4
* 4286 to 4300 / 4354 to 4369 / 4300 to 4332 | 1.0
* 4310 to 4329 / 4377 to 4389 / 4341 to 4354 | 1.5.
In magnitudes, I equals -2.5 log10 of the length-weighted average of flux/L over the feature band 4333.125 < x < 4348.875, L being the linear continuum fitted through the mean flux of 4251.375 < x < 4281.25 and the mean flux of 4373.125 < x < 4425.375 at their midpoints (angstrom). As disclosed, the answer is 0.38 mag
